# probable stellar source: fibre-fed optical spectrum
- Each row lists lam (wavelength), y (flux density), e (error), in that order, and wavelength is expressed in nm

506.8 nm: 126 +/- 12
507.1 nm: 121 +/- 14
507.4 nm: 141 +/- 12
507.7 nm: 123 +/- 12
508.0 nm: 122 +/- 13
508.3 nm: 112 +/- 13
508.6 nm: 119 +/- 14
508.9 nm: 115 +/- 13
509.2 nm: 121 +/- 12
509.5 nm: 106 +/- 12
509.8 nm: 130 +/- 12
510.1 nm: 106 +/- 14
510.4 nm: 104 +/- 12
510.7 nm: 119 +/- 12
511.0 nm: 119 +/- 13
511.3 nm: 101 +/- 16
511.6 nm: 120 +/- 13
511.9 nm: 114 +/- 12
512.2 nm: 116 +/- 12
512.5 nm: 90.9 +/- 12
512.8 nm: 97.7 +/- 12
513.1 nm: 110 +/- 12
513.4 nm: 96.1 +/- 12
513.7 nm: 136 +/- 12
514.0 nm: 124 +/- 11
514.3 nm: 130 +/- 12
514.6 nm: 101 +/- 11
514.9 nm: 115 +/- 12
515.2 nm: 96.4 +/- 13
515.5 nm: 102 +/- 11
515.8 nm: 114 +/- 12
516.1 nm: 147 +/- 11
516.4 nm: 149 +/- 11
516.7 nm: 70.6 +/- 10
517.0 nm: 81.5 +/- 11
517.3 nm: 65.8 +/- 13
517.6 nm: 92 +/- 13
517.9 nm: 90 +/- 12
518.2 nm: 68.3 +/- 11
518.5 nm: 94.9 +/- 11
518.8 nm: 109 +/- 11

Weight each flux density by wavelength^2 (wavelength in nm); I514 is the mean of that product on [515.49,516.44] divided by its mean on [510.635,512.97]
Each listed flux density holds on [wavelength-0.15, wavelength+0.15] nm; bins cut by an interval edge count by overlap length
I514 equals 1.2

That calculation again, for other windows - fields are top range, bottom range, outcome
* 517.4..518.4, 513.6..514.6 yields 0.67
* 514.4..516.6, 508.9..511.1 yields 1.04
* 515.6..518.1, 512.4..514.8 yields 0.92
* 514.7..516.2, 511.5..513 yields 1.07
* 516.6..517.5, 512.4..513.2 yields 0.75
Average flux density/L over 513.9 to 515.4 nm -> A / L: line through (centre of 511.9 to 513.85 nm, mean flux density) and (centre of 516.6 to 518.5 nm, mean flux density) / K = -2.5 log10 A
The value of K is -0.16 mag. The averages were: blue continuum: 108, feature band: 113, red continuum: 79.6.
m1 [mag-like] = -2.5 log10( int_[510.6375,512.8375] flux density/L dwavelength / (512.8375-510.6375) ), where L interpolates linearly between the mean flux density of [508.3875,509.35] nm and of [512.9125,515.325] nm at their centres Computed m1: 0.054 mag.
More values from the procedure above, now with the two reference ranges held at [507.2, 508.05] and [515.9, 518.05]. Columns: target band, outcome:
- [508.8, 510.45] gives 0.08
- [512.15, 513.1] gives 0.12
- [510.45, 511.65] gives 0.05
